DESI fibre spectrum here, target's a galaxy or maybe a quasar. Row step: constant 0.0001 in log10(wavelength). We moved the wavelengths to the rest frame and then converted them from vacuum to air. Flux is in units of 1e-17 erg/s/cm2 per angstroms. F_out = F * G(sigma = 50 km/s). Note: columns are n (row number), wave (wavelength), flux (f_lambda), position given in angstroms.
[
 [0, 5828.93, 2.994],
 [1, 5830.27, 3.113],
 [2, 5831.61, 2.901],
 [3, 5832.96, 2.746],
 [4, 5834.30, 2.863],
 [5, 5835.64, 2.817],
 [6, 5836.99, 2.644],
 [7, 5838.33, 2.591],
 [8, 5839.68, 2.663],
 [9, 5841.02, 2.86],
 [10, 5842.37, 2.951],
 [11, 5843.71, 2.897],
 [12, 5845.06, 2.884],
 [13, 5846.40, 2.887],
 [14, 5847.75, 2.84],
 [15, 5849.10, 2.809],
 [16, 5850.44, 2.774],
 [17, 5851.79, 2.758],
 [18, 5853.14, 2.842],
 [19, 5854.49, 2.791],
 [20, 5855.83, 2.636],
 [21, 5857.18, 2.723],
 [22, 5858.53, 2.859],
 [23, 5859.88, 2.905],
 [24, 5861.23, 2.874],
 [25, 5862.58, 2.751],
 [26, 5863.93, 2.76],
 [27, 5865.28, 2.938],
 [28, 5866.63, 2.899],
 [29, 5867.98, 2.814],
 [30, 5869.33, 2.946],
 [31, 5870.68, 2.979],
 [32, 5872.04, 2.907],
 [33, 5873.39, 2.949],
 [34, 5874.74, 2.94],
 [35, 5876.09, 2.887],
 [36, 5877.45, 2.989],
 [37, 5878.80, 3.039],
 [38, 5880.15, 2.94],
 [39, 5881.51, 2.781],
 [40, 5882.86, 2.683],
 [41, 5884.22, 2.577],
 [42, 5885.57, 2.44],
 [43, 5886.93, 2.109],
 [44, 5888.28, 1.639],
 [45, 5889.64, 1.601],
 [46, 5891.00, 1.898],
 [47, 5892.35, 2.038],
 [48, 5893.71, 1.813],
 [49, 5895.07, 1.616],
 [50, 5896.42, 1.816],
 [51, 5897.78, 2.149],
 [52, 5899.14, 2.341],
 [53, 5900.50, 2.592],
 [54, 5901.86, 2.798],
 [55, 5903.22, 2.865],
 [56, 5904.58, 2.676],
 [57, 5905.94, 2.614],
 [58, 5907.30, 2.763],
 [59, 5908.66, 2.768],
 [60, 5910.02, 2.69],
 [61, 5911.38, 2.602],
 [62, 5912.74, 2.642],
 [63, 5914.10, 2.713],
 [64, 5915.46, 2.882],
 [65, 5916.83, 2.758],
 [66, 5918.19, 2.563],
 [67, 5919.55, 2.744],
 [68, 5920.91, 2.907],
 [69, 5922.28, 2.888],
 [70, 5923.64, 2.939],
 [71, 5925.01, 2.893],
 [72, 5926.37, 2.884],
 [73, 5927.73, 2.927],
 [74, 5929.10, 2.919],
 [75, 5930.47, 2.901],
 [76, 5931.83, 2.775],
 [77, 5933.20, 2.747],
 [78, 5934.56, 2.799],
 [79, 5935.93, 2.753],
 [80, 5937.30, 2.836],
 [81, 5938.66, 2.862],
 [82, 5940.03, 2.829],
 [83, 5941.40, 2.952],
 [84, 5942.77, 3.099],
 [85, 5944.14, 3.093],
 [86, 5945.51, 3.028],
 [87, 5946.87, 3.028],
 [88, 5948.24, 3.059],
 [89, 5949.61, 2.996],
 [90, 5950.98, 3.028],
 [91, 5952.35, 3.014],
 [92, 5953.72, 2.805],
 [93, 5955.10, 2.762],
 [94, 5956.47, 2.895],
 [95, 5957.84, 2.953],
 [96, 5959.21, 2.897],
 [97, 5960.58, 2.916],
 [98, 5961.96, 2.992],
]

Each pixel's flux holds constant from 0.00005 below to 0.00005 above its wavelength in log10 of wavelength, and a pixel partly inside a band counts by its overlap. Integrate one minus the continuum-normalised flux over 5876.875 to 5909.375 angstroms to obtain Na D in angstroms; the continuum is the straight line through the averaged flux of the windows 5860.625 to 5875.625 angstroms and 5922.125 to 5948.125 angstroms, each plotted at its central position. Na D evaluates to 5.6 angstroms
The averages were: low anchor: 2.89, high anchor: 2.91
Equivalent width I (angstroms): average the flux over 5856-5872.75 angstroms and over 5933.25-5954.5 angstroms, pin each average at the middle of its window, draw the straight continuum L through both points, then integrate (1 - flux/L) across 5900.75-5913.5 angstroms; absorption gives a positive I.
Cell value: 0.8 angstroms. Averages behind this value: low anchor 2.86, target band 2.71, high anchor 2.94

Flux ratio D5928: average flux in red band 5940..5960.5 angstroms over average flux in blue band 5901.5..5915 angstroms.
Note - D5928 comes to 1.09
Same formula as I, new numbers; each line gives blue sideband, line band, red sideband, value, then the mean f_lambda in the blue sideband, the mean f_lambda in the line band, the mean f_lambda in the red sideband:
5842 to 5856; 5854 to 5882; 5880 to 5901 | -4.0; 2.83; 2.87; 2.17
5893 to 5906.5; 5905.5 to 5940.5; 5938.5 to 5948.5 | -1.5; 2.32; 2.79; 3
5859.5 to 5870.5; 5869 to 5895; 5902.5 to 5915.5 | 2.8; 2.87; 2.51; 2.71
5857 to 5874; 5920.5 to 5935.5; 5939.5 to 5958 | 0.4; 2.87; 2.87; 2.97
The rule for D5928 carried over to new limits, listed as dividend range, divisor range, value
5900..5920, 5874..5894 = 1.11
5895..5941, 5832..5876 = 0.96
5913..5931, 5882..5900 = 1.37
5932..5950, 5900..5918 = 1.08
